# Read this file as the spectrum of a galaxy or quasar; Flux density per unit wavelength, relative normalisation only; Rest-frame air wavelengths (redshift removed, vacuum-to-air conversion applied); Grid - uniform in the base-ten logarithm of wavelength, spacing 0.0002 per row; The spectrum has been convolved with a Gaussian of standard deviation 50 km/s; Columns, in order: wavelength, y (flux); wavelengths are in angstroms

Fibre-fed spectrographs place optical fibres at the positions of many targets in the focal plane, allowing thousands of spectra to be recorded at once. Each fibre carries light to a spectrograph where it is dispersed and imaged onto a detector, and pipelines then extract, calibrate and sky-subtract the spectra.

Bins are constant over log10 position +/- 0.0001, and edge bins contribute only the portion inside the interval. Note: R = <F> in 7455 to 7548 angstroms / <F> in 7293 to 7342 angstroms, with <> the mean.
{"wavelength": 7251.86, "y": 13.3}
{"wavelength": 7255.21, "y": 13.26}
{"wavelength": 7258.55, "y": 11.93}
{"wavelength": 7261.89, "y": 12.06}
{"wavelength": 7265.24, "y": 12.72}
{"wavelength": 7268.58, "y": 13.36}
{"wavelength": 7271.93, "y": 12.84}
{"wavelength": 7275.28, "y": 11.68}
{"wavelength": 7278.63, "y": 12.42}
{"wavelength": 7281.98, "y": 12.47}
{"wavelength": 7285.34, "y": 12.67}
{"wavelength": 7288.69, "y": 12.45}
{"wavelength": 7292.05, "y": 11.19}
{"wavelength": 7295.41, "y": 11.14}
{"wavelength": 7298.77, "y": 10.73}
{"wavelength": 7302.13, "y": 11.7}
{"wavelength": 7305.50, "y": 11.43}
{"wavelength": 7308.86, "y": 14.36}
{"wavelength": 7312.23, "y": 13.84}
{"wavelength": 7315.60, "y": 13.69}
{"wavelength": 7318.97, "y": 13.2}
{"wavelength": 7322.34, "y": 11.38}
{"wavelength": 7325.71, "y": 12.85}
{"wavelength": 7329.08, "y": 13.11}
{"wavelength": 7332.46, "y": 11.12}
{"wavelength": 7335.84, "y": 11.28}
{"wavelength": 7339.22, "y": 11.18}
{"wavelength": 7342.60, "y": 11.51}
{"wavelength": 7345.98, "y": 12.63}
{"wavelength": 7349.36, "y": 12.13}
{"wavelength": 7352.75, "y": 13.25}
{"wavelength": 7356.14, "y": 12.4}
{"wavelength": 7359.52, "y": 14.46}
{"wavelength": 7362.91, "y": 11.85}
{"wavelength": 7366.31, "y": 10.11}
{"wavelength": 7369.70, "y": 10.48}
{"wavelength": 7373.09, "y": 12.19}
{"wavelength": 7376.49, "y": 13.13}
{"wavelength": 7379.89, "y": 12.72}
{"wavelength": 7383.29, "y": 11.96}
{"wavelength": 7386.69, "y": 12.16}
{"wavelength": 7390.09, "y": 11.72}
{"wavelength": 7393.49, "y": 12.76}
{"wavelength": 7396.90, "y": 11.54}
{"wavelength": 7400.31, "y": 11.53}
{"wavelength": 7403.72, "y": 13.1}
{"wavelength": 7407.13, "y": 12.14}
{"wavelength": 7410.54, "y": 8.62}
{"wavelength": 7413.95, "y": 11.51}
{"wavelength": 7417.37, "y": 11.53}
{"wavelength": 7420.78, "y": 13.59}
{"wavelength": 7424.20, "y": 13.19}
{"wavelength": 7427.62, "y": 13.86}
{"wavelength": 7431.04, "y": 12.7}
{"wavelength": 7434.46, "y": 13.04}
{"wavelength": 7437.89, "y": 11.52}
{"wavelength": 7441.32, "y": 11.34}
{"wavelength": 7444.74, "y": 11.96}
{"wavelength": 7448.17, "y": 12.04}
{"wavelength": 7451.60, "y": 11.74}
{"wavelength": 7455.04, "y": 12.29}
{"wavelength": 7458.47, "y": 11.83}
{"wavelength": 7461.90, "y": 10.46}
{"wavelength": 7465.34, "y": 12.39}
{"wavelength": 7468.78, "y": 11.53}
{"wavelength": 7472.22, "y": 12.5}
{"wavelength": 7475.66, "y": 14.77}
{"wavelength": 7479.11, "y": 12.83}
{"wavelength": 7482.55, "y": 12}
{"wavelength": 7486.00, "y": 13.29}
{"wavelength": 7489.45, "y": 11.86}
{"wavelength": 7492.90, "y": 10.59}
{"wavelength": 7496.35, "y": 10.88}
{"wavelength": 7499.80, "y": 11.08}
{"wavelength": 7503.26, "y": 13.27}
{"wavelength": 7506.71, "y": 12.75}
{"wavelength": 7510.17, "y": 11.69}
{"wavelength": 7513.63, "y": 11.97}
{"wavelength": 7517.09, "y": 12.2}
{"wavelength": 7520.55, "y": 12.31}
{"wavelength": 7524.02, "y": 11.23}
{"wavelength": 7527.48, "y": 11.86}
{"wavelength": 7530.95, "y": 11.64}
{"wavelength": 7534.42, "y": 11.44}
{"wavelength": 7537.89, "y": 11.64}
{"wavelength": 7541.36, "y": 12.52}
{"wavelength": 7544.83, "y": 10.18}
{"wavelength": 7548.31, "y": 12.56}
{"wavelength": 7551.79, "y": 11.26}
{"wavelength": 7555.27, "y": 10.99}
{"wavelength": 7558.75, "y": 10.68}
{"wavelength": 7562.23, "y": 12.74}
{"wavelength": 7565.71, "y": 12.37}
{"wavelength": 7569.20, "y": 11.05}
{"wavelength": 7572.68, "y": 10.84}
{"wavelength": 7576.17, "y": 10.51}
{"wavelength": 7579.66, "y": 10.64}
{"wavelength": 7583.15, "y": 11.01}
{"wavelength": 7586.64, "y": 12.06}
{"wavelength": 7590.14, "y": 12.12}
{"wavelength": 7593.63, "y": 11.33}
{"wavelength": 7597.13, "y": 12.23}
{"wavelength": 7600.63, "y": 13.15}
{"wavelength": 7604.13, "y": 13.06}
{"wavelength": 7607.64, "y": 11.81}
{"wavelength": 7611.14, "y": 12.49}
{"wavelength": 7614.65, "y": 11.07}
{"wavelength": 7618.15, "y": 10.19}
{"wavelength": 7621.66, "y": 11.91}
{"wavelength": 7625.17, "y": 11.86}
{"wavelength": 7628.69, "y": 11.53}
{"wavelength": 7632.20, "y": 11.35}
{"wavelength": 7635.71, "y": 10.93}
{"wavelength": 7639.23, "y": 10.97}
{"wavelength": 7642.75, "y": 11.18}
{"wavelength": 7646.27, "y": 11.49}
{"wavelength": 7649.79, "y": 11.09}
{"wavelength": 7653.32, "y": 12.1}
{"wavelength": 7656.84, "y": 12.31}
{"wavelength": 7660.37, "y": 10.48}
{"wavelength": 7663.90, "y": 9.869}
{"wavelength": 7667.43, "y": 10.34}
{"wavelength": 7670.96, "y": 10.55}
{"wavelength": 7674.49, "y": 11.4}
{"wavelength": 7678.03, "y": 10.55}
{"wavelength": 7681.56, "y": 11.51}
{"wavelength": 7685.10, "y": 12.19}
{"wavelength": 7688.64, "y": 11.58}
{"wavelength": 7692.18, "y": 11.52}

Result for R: 0.98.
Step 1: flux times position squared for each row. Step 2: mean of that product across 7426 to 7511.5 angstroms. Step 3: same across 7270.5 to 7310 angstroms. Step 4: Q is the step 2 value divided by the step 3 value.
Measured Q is 1.06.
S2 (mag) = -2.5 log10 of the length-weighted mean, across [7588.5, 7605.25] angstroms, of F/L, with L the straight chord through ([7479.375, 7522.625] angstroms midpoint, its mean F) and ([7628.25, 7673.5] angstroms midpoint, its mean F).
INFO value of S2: -0.09 mag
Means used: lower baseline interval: 12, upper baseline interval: 11.1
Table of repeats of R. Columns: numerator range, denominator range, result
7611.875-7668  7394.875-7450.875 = 0.93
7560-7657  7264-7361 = 0.94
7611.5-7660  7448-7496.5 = 0.94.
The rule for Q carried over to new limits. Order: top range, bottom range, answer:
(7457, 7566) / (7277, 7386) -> 1.02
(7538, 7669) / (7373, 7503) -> 0.99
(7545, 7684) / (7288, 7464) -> 1.00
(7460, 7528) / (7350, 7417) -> 1.04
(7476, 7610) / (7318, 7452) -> 1.02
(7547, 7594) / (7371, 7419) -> 1.01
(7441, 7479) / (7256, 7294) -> 1.03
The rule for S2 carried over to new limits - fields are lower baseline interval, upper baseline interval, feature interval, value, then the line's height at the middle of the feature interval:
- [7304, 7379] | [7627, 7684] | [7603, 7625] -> -0.04 mag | 11.3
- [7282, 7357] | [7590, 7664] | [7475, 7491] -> -0.08 mag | 11.9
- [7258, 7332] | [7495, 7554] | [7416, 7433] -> -0.08 mag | 12.1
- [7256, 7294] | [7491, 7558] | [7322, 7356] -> 0.01 mag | 12.2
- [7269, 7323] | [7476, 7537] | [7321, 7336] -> 0.02 mag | 12.3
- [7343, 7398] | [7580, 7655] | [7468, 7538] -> -0.02 mag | 11.9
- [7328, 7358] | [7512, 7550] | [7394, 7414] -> 0.05 mag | 12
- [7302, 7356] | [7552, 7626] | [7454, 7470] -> 0.03 mag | 12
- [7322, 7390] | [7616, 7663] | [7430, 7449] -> -0.02 mag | 11.9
